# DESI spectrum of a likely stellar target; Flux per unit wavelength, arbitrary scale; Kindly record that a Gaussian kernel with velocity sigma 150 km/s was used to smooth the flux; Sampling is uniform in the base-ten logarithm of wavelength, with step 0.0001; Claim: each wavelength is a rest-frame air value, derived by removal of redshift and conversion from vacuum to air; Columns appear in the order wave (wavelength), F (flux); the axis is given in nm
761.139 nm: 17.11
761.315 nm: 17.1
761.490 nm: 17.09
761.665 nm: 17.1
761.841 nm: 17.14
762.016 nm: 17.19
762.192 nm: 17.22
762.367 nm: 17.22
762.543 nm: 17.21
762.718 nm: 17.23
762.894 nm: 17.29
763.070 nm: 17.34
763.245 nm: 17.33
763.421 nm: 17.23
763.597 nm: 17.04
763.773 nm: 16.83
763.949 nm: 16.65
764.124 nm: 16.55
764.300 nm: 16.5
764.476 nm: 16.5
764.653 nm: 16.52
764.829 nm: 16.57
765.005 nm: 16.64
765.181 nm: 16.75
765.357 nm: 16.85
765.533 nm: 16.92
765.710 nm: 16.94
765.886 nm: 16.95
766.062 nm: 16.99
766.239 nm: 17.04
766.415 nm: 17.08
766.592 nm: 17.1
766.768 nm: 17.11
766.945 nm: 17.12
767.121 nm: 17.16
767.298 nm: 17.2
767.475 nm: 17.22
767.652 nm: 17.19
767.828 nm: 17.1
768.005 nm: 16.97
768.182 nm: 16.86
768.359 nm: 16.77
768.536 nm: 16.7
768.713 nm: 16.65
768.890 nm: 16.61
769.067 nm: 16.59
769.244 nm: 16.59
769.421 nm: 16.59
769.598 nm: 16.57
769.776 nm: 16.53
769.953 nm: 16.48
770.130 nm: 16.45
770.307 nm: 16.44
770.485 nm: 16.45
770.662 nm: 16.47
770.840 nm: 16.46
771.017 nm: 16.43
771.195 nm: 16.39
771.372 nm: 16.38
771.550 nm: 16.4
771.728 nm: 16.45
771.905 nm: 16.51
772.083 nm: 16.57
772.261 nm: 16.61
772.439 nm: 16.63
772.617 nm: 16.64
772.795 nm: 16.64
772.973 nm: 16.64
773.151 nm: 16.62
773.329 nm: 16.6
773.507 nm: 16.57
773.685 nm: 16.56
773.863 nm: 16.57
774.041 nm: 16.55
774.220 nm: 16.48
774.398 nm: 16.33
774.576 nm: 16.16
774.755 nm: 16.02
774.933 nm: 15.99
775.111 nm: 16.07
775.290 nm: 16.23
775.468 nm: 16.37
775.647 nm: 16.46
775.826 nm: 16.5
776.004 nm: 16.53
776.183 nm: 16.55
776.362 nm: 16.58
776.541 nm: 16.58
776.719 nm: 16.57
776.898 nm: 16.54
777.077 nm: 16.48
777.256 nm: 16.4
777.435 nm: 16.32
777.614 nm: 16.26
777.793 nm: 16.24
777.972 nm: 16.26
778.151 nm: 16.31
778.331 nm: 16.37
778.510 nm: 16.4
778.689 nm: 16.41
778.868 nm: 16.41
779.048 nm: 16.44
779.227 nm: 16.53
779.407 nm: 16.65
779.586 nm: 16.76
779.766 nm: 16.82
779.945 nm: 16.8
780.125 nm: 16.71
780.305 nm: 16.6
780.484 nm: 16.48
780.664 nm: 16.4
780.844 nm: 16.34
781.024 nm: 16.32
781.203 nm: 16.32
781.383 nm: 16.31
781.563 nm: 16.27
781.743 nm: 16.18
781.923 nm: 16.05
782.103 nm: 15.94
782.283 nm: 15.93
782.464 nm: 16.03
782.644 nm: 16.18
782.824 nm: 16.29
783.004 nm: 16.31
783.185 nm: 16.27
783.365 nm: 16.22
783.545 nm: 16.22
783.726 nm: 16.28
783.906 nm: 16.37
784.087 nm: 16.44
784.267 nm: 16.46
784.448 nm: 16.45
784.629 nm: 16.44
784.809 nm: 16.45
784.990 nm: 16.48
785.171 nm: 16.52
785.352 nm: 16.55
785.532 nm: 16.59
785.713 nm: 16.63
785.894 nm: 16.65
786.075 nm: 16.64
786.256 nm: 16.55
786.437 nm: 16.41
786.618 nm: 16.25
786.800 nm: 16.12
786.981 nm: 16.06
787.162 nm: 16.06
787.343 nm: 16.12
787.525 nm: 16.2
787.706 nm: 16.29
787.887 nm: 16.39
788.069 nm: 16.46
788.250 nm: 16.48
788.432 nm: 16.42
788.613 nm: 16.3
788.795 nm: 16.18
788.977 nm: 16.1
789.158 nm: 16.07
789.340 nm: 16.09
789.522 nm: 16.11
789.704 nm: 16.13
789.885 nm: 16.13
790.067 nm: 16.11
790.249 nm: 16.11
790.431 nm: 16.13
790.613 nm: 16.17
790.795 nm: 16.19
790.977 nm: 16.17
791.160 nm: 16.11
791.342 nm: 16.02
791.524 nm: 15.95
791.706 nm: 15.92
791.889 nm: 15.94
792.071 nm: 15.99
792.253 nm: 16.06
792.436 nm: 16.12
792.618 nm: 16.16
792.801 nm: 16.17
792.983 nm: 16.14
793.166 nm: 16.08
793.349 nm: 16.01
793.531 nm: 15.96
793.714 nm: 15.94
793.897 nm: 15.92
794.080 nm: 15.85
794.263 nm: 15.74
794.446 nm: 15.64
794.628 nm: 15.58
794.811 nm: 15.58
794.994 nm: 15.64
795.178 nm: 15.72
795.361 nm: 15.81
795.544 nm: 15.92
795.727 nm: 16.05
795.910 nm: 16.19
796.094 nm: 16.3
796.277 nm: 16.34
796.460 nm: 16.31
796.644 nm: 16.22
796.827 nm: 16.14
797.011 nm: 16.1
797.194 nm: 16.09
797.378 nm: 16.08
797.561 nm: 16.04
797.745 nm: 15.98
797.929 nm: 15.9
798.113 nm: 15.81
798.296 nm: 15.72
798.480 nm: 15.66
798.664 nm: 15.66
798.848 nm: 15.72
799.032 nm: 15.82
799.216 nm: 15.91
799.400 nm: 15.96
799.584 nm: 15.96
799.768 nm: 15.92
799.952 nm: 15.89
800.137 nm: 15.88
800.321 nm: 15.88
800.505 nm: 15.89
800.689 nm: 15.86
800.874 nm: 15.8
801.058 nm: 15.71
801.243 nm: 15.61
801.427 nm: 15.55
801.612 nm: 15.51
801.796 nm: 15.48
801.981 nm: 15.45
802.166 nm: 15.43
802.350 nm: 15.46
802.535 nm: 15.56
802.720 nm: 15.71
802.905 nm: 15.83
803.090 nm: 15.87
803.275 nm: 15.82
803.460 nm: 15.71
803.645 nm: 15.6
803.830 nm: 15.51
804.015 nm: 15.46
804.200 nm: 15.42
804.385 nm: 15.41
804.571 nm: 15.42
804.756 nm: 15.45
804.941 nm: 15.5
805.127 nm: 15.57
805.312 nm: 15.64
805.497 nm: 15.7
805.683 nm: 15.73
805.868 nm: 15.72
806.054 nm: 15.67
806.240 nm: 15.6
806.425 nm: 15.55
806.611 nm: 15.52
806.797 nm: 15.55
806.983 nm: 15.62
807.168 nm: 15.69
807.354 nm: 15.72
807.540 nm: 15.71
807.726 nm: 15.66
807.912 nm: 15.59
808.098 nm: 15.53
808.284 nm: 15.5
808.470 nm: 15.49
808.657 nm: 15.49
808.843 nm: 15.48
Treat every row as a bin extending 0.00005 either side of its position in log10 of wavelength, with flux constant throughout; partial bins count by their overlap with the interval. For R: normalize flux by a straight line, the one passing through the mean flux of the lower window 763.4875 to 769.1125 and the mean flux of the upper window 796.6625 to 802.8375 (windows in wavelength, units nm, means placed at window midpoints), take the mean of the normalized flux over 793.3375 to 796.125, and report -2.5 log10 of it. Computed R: 0.01 mag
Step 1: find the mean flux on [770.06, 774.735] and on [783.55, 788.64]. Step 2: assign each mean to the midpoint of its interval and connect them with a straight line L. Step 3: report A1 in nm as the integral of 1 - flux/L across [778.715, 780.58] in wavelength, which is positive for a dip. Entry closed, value -0.02 nm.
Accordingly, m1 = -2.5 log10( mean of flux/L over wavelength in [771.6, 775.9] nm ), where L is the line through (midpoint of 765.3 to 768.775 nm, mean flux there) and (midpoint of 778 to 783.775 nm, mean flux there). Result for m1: 0.02 mag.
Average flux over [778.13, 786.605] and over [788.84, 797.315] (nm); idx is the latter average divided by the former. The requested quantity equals 1.0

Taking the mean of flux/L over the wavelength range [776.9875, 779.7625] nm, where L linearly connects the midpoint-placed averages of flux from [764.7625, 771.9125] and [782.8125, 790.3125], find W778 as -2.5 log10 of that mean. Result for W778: 0.01 mag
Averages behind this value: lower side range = 16.8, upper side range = 16.3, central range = 16.4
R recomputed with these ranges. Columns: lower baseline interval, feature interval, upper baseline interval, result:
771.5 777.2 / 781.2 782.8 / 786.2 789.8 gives 0.014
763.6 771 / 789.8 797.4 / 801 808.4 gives -0.005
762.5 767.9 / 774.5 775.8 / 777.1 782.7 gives 0.025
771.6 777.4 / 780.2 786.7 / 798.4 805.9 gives -0.010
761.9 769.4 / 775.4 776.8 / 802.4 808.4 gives 0.005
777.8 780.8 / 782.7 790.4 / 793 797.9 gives -0.003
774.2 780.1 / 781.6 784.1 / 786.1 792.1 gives 0.008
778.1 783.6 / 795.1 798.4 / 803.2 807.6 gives -0.012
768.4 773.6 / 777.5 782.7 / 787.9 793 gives -0.001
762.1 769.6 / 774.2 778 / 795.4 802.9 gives 0.015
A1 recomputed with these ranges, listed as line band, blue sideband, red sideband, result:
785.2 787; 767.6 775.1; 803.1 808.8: -0.04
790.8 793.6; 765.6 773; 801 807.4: -0.01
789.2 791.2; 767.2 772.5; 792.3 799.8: 0.00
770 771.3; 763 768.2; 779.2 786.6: 0.03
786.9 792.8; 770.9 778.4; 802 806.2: -0.05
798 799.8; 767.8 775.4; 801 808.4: -0.01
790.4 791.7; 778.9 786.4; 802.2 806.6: 0.00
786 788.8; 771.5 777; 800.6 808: -0.04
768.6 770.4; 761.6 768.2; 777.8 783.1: 0.03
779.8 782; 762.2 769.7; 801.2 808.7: 0.00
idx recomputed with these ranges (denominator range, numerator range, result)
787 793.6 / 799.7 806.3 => 0.97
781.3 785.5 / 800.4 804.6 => 0.96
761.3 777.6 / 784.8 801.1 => 0.96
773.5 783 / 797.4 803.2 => 0.96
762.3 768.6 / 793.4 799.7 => 0.94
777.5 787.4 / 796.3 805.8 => 0.96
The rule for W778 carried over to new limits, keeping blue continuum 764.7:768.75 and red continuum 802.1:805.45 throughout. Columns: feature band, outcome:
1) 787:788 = -0.002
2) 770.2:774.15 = 0.015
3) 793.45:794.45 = 0.007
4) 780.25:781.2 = 0.000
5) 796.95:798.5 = -0.010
